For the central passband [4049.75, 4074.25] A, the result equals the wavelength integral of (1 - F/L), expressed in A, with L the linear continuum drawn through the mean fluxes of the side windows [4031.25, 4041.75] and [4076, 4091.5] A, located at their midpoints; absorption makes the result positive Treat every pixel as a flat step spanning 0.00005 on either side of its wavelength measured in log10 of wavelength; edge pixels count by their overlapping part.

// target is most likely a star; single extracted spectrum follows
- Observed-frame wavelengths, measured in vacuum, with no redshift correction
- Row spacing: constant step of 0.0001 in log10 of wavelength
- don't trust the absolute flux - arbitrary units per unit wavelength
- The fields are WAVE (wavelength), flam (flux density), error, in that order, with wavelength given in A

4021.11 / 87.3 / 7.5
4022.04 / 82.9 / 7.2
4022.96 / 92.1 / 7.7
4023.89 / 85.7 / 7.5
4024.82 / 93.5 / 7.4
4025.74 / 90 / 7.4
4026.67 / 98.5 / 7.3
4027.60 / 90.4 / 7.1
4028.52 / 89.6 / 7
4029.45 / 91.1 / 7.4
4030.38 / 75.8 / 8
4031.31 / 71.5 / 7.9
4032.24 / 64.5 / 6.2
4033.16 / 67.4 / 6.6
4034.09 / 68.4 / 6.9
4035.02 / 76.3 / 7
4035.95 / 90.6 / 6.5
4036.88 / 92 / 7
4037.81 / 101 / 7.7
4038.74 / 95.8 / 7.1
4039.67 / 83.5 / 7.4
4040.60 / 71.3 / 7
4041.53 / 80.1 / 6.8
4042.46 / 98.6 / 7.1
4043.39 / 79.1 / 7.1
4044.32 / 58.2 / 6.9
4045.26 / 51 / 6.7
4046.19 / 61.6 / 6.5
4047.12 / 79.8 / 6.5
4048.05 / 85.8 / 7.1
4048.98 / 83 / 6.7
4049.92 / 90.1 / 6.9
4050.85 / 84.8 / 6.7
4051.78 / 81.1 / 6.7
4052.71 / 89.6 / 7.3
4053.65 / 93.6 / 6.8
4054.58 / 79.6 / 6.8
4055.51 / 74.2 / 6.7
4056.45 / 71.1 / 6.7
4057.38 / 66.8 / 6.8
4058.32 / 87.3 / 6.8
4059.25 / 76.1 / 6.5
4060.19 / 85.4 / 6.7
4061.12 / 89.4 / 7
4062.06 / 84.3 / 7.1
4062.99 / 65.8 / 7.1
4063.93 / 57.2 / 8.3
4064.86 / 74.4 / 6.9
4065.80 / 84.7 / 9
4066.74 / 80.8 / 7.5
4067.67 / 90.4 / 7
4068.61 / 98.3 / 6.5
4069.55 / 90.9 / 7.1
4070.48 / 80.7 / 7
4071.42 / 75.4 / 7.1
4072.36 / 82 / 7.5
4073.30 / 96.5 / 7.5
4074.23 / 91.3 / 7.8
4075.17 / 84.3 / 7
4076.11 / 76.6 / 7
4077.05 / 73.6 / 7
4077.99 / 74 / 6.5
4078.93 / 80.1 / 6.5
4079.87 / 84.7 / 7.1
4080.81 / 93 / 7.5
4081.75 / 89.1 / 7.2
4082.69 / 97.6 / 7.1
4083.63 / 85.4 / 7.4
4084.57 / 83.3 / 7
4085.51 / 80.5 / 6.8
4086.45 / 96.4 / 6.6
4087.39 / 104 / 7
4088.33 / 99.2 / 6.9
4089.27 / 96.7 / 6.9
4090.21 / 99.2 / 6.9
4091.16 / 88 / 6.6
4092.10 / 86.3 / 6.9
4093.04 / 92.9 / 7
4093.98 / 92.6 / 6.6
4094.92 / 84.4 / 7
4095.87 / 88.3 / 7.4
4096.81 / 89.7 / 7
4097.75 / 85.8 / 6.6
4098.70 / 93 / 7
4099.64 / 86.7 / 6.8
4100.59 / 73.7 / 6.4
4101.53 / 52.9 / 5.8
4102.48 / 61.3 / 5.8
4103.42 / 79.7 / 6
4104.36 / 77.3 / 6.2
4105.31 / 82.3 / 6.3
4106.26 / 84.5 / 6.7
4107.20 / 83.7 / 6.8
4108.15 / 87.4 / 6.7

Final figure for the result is 0.8 A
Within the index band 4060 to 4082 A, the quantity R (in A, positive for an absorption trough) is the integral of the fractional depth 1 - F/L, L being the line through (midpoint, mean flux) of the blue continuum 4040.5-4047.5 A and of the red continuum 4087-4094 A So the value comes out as 0.75 A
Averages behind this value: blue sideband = 72.4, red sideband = 94.9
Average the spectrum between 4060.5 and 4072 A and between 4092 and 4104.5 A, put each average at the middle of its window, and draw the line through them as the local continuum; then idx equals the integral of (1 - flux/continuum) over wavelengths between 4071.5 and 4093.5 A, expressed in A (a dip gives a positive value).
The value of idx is -1.83 A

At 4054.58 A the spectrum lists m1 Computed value 79.6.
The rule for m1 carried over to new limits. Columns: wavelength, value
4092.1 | 86.3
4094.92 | 84.4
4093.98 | 92.6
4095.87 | 88.3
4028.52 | 89.6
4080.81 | 93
